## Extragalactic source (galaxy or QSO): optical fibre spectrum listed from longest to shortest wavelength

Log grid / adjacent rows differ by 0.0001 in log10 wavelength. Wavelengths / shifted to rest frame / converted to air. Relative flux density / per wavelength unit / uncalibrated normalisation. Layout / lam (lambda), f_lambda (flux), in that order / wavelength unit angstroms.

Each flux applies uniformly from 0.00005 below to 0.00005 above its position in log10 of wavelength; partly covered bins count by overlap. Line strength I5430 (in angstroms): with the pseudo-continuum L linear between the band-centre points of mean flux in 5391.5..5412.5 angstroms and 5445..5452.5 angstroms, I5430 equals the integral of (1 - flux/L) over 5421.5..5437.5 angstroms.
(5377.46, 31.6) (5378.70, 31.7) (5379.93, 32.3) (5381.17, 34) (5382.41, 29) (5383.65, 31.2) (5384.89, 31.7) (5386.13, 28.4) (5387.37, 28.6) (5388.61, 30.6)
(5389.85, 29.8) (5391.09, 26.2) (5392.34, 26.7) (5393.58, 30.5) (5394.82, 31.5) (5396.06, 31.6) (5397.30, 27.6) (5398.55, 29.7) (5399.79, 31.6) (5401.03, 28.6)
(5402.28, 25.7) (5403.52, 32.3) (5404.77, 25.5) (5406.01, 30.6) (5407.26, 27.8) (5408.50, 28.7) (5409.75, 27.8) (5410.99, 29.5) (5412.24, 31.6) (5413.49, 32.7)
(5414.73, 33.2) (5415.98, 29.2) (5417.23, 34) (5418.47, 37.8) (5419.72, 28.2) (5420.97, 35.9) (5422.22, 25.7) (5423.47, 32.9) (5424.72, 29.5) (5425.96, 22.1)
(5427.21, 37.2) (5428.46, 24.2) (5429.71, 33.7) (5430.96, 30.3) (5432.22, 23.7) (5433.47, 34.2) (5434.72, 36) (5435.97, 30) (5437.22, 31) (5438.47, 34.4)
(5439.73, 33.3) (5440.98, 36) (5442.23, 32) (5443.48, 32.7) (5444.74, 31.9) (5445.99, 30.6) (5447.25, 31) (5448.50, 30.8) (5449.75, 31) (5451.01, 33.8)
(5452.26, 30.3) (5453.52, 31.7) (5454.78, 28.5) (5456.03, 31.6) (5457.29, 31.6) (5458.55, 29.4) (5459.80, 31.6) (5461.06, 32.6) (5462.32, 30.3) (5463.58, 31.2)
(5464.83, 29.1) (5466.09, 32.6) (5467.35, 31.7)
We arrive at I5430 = 0.22 angstroms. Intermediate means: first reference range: 29.2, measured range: 30.1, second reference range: 31.4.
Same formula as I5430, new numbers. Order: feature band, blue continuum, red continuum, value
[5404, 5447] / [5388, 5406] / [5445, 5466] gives -1.32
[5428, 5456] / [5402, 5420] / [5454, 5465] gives -0.75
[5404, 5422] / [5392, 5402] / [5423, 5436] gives -0.47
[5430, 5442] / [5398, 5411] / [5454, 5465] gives -0.88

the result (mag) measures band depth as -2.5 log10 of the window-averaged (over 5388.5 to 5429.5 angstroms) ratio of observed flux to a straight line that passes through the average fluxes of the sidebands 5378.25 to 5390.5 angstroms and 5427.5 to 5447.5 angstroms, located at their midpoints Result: 0.044 mag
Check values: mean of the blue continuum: 30.7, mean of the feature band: 29.9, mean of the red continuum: 31.7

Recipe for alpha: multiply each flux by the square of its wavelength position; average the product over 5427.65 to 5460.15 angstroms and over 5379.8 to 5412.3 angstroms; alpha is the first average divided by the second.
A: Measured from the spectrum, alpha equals 1.1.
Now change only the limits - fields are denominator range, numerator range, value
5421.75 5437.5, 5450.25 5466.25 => 1.04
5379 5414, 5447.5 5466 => 1.07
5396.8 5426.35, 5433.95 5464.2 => 1.08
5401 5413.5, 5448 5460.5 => 1.09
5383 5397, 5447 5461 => 1.07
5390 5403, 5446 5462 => 1.09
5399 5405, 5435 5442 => 1.16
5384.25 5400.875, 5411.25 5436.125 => 1.06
